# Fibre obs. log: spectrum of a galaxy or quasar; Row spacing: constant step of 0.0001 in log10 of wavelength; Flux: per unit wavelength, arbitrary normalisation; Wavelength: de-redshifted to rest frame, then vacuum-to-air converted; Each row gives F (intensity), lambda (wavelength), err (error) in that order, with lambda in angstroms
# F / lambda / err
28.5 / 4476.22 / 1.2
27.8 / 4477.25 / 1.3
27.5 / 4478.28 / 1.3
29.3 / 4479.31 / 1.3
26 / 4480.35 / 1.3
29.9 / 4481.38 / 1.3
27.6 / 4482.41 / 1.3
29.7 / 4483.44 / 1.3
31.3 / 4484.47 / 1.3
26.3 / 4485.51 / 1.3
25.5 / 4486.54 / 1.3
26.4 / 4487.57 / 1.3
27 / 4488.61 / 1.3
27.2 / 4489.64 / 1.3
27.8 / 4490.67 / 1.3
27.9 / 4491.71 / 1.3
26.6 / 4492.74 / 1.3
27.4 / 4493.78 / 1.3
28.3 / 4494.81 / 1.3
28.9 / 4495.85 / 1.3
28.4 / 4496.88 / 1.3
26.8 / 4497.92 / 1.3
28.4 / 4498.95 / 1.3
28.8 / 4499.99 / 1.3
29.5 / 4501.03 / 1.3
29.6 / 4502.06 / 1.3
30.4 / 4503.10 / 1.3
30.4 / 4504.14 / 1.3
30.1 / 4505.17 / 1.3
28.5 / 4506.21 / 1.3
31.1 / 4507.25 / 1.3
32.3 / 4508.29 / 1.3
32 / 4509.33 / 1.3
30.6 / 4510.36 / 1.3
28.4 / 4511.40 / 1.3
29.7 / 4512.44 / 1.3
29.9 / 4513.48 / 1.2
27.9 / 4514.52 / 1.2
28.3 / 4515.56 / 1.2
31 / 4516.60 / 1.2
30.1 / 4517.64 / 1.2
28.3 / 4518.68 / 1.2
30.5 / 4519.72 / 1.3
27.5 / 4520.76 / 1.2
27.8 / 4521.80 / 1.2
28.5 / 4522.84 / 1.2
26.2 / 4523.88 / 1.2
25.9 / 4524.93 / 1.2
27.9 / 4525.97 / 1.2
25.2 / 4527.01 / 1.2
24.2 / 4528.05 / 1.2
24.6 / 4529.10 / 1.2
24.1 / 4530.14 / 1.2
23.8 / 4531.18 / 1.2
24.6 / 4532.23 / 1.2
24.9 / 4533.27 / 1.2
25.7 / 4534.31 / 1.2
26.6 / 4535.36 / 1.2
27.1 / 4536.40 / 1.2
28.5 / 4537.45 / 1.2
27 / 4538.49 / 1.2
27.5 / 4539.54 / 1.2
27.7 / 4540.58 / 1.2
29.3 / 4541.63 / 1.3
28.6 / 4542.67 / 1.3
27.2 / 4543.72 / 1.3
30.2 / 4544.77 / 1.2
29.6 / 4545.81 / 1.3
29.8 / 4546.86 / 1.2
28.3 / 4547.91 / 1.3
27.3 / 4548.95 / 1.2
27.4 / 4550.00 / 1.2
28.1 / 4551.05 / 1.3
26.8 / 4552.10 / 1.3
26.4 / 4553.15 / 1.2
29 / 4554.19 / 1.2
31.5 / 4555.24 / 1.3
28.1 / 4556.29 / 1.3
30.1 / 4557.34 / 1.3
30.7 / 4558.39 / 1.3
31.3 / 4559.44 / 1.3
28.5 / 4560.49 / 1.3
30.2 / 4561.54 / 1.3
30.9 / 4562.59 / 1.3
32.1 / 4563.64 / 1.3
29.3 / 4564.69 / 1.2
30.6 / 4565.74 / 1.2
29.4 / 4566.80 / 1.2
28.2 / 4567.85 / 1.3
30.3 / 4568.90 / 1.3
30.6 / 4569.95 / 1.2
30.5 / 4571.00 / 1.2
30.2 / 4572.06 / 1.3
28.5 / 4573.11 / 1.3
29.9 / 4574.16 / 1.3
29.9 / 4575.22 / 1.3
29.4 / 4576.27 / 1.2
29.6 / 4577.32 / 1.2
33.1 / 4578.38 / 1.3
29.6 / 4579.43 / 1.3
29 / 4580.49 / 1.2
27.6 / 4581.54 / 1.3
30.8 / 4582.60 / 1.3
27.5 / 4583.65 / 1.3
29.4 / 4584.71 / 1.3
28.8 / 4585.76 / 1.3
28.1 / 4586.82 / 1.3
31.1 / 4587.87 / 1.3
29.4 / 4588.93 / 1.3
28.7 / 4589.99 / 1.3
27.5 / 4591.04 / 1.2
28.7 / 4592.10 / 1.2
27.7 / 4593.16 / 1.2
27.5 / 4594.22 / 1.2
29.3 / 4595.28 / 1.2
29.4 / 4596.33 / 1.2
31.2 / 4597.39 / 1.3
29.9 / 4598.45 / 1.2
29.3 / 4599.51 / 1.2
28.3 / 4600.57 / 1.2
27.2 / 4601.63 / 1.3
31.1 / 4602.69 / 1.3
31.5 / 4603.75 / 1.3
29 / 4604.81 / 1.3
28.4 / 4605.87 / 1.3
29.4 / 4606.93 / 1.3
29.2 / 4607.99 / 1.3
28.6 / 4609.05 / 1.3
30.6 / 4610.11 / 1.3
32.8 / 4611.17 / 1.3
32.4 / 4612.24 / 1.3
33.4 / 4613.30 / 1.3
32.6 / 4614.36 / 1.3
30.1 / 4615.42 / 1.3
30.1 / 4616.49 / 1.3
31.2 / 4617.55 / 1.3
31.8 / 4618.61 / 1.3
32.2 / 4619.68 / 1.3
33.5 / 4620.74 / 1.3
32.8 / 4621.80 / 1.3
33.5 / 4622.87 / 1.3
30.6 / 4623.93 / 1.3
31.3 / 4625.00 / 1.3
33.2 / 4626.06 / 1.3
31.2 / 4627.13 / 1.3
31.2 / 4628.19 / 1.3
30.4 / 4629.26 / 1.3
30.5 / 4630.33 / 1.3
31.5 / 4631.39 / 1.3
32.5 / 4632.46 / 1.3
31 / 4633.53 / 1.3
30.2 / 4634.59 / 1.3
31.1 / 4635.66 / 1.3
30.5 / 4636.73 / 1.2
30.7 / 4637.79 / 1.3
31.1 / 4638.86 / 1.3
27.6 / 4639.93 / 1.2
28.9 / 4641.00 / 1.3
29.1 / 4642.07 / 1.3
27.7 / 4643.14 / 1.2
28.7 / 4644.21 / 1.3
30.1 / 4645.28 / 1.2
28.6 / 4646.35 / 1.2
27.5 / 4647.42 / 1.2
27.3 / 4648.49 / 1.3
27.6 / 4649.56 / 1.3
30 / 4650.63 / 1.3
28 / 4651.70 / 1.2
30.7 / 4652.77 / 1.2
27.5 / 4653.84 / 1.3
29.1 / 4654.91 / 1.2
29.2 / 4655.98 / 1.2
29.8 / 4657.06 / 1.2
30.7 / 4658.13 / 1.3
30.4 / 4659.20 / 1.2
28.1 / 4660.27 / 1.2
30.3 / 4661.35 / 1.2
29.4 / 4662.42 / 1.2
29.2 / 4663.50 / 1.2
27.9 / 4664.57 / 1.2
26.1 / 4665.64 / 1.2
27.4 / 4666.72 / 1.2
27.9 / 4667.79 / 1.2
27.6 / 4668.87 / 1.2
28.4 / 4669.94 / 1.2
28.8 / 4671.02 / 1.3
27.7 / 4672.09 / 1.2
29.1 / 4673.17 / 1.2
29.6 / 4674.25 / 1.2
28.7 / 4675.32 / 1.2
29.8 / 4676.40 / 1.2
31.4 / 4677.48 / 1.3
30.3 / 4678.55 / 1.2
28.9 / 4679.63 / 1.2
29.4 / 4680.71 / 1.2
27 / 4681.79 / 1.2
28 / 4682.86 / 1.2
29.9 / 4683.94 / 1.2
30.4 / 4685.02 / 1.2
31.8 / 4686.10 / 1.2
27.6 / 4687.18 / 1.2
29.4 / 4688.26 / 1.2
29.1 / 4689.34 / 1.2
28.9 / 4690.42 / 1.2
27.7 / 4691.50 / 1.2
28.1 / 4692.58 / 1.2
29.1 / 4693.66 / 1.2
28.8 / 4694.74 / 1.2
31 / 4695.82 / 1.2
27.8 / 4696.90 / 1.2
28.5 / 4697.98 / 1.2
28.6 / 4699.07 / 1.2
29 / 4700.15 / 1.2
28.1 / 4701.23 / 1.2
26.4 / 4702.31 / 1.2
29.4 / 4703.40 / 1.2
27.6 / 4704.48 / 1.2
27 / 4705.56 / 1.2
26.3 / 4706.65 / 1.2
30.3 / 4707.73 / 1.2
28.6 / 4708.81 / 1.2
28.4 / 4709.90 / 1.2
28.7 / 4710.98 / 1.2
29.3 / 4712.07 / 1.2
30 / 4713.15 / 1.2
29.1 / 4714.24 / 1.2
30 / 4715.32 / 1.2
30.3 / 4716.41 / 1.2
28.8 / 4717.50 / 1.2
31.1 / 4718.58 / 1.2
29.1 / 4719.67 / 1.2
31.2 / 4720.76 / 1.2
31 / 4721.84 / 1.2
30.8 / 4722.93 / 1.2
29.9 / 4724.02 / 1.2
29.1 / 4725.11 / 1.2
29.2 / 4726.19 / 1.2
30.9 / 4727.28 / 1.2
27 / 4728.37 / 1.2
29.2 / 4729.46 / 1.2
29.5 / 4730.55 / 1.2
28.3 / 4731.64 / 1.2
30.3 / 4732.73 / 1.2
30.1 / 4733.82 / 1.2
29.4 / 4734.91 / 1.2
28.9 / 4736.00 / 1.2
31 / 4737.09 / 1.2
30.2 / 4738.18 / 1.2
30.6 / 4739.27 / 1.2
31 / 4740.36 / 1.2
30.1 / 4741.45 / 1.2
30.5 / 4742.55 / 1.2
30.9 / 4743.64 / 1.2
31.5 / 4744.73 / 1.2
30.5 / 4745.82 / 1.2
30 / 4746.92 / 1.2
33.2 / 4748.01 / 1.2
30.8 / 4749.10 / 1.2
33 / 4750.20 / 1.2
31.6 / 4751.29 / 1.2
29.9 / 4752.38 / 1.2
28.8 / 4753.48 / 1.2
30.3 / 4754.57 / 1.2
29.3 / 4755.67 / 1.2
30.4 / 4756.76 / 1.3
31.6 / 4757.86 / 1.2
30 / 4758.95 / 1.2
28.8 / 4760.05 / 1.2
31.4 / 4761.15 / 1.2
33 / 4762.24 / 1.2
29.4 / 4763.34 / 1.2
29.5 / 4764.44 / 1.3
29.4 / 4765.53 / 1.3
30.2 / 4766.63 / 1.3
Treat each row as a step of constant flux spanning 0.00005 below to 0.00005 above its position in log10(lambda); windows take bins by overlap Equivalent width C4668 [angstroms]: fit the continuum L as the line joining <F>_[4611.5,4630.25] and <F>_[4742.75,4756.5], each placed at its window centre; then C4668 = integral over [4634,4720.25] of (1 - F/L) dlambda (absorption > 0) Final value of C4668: 6.6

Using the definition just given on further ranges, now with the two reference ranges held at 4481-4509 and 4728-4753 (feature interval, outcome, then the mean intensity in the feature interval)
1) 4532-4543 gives 0.7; 27.1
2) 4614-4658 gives -1.0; 30.3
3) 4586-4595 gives 0.2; 28.6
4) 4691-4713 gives 1.2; 28.5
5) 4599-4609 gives 0.0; 29.2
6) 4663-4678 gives 0.7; 28.5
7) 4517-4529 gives 0.6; 27.4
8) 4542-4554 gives 0.3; 28.2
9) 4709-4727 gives 0.3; 29.7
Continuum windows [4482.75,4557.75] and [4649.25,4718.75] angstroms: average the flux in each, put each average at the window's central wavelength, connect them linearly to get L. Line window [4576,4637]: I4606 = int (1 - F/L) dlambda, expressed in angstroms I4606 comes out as -3.8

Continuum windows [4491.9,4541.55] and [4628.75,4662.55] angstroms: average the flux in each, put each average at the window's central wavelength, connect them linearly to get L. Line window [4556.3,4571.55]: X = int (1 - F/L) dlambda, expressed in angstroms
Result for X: -0.8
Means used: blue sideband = 28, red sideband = 29.6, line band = 30.1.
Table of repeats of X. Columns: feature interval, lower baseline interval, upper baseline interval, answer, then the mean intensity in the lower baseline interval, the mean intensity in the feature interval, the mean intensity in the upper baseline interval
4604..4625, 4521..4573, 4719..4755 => -1.67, 28.1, 31.2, 30.2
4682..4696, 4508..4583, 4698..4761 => 0.18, 28.6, 29.1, 29.7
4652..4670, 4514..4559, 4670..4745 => 0.04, 27.7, 28.8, 29.3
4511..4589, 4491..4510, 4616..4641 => 3.73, 29.2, 28.6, 31.2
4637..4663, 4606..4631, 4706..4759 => 1.59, 31.4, 29.1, 30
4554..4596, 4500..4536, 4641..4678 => -1.73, 28.1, 29.6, 28.8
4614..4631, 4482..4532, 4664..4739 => -1.73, 28.2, 31.6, 29.1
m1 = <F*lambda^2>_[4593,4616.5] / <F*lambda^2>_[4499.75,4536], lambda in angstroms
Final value 1.11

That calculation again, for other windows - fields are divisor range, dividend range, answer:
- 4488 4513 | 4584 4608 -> 1.05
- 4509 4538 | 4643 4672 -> 1.11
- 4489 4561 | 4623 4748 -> 1.12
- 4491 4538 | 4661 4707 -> 1.10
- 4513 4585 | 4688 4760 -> 1.12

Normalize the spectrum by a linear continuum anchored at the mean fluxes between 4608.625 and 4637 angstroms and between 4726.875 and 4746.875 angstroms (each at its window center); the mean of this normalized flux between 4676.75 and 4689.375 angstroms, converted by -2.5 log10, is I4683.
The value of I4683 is 0.045 mag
